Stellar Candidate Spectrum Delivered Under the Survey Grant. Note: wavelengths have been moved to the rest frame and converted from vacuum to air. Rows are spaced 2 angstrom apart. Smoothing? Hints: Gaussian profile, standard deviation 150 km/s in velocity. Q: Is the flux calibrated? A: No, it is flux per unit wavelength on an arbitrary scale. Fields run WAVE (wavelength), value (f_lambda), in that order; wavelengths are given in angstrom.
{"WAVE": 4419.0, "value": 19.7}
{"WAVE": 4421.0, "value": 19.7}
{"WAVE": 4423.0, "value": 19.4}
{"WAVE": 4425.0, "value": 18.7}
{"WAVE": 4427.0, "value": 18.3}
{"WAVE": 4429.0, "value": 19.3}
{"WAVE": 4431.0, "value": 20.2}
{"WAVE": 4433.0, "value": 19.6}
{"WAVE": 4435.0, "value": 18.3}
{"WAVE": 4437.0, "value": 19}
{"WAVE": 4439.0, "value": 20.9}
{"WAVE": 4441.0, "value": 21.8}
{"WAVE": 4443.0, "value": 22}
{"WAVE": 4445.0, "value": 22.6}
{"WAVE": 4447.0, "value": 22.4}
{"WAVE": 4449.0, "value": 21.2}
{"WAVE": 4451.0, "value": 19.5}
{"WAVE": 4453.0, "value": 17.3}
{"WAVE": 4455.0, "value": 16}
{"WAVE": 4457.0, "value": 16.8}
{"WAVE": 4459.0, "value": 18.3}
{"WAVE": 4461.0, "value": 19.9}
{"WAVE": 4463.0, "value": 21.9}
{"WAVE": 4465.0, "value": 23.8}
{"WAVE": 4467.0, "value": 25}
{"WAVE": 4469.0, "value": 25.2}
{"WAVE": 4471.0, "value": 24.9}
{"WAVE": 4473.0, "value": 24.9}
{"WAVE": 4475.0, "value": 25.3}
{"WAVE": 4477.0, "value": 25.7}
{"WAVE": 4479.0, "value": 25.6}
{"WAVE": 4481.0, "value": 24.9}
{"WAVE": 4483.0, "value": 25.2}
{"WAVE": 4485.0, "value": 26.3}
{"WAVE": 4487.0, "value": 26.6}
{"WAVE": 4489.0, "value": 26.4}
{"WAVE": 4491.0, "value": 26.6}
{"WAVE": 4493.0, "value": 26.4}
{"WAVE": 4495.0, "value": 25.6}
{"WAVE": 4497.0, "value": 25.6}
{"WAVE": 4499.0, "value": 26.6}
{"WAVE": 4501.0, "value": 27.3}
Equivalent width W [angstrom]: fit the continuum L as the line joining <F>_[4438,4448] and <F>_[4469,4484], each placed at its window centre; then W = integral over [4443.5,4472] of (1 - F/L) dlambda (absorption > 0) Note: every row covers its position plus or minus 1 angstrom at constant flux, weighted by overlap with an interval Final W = 2.8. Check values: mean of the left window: 21.9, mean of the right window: 25.2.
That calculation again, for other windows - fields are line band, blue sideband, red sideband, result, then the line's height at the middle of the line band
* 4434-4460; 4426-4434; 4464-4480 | 2.2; 21.7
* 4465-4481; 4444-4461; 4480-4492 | -1.2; 23.4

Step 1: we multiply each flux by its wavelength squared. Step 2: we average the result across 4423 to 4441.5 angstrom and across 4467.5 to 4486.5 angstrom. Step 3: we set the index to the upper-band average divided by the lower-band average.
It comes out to 1.33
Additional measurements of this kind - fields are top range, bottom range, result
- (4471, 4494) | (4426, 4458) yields 1.33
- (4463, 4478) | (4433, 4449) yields 1.20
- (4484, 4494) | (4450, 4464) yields 1.45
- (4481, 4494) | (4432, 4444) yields 1.32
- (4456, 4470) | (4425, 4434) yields 1.14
